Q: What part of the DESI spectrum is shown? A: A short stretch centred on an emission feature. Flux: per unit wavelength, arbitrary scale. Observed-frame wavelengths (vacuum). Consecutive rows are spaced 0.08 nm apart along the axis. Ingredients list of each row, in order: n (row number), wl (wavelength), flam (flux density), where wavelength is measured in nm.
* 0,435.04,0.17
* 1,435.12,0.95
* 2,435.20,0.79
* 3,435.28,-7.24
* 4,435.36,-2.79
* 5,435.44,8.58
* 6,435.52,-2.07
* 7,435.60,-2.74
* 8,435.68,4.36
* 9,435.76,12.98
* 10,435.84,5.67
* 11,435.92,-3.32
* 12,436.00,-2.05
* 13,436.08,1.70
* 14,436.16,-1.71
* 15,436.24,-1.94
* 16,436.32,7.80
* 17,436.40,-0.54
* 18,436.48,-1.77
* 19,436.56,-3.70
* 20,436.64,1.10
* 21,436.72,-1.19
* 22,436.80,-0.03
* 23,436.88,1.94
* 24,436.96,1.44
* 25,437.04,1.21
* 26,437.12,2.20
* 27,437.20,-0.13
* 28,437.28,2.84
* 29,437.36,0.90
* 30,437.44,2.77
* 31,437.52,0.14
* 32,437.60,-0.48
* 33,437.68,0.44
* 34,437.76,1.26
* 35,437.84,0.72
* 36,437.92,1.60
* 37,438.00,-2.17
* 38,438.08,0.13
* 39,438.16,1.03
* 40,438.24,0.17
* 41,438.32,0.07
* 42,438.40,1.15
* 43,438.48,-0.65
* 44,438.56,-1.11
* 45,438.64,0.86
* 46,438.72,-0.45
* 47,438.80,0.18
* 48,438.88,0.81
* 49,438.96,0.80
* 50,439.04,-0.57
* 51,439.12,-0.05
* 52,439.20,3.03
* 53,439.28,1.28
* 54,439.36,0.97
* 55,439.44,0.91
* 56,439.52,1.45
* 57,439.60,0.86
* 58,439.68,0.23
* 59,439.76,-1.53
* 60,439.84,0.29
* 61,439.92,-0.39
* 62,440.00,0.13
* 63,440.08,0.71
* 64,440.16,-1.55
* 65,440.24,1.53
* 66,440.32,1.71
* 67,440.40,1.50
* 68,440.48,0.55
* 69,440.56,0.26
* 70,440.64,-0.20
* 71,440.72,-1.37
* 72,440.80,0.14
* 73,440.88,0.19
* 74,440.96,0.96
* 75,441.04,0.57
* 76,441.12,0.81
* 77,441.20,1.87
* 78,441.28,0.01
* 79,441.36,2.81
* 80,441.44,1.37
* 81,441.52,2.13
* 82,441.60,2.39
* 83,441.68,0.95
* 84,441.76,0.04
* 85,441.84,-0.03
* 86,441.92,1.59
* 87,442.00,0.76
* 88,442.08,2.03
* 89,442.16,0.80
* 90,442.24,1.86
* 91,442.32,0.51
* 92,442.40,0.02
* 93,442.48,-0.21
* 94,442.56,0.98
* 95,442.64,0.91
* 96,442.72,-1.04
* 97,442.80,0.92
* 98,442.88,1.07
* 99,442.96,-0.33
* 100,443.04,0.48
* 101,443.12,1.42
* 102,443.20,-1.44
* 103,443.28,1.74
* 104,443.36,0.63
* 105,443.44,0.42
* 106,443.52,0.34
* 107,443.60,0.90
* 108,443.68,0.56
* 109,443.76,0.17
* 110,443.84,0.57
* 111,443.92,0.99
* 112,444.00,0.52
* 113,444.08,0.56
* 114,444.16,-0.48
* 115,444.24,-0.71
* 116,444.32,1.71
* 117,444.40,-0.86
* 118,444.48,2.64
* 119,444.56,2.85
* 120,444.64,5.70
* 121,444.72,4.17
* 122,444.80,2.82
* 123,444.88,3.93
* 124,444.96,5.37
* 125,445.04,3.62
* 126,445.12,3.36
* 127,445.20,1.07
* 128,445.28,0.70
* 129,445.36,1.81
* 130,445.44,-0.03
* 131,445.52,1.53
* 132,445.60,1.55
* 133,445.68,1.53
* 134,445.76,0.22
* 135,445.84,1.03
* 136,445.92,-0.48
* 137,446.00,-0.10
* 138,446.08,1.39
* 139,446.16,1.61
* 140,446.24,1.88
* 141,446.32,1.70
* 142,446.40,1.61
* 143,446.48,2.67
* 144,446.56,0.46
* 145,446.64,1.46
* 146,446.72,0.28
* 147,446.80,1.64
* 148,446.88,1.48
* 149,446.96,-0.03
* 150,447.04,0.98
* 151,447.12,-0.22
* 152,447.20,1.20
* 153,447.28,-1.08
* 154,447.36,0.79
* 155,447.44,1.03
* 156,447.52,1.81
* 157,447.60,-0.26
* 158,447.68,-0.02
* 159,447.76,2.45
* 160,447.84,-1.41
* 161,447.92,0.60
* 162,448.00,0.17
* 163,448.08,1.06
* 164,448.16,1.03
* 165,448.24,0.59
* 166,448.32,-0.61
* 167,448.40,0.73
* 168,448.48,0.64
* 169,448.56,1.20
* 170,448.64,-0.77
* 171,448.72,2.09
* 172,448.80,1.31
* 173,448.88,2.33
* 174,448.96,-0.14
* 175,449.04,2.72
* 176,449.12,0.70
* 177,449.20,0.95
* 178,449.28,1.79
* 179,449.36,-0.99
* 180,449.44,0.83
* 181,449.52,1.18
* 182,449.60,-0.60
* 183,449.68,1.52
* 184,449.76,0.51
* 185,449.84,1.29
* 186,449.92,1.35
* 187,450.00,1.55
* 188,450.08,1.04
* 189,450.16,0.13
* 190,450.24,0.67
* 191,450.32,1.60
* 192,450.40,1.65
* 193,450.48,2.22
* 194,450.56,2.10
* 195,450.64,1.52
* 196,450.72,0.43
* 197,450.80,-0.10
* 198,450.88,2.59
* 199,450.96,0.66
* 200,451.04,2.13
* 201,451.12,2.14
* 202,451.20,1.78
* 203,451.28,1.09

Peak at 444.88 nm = [O II]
